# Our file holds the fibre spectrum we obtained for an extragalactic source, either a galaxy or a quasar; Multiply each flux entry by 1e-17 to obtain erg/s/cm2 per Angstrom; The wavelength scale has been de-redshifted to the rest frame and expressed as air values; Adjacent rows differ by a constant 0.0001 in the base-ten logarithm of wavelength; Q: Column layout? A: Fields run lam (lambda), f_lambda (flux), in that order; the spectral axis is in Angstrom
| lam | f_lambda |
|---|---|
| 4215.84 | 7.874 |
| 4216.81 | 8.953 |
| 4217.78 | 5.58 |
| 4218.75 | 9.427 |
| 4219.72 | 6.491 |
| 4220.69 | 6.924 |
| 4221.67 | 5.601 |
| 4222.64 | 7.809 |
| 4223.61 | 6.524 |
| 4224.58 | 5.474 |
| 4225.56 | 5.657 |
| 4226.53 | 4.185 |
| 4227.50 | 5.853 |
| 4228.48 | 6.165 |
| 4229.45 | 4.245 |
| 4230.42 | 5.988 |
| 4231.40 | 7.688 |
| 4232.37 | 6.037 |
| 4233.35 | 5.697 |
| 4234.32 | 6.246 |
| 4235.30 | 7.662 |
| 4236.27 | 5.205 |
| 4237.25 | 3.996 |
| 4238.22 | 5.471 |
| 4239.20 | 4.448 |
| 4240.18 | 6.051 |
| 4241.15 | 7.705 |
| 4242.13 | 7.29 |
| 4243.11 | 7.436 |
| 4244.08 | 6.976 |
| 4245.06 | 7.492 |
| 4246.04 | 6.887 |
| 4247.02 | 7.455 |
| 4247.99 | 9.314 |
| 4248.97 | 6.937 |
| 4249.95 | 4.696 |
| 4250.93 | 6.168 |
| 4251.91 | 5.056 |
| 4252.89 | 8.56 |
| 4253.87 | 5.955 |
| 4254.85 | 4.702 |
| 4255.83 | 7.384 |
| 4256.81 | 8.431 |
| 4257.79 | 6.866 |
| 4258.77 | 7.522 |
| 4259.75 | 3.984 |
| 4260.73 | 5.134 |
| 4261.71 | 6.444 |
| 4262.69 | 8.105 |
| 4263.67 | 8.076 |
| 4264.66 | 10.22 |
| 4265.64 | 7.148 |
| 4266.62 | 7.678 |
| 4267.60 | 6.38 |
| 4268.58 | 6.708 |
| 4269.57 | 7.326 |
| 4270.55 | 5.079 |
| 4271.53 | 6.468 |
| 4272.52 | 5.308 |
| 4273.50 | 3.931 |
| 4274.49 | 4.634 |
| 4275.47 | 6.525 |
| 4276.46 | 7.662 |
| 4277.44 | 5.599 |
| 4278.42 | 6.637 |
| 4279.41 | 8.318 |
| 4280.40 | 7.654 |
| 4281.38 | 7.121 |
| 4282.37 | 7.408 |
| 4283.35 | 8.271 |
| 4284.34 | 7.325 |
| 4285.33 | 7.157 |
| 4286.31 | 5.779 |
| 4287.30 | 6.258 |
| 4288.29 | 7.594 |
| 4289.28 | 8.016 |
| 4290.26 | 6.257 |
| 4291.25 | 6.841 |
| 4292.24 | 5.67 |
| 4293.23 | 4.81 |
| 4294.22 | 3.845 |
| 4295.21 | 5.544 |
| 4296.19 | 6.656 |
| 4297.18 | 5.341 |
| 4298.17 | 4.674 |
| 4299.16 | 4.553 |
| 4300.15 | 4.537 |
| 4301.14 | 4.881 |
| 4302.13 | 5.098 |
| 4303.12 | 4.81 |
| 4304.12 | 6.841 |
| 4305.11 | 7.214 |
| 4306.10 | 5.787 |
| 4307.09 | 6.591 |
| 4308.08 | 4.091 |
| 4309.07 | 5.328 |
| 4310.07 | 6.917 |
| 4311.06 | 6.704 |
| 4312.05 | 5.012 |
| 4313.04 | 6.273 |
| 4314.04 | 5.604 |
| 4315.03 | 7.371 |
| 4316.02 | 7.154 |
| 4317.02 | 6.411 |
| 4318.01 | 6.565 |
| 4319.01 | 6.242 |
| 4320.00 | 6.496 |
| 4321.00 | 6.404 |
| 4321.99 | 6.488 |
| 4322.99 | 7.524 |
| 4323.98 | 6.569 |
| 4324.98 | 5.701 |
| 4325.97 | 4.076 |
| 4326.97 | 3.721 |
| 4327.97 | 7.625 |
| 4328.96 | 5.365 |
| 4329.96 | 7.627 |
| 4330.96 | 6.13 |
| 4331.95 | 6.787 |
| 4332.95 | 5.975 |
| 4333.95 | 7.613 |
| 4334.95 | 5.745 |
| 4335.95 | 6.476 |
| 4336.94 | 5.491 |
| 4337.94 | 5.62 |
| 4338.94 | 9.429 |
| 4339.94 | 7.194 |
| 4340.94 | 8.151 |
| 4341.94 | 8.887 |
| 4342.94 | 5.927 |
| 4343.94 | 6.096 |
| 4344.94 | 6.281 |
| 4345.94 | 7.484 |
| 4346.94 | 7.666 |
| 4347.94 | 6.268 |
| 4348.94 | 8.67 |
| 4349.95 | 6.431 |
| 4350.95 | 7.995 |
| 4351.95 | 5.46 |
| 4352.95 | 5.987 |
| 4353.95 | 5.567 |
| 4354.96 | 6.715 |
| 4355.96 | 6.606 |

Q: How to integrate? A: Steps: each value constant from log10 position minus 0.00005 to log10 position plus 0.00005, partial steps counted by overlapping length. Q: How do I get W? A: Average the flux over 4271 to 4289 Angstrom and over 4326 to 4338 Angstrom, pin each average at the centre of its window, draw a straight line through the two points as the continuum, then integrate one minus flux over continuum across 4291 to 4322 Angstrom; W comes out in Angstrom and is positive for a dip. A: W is 2.7 Angstrom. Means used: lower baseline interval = 6.66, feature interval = 5.82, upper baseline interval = 6.12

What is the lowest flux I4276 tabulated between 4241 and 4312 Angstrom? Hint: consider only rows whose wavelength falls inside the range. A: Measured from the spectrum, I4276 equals 3.845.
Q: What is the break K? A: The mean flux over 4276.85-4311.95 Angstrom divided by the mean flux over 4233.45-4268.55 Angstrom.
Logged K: 0.9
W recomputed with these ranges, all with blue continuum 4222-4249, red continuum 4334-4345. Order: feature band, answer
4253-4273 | -0.90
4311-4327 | 1.41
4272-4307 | 2.60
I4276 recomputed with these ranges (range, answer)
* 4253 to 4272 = 3.984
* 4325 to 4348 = 3.721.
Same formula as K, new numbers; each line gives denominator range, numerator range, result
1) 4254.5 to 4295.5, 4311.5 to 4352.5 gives 0.99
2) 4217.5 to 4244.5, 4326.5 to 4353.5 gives 1.09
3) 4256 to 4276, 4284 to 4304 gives 0.88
